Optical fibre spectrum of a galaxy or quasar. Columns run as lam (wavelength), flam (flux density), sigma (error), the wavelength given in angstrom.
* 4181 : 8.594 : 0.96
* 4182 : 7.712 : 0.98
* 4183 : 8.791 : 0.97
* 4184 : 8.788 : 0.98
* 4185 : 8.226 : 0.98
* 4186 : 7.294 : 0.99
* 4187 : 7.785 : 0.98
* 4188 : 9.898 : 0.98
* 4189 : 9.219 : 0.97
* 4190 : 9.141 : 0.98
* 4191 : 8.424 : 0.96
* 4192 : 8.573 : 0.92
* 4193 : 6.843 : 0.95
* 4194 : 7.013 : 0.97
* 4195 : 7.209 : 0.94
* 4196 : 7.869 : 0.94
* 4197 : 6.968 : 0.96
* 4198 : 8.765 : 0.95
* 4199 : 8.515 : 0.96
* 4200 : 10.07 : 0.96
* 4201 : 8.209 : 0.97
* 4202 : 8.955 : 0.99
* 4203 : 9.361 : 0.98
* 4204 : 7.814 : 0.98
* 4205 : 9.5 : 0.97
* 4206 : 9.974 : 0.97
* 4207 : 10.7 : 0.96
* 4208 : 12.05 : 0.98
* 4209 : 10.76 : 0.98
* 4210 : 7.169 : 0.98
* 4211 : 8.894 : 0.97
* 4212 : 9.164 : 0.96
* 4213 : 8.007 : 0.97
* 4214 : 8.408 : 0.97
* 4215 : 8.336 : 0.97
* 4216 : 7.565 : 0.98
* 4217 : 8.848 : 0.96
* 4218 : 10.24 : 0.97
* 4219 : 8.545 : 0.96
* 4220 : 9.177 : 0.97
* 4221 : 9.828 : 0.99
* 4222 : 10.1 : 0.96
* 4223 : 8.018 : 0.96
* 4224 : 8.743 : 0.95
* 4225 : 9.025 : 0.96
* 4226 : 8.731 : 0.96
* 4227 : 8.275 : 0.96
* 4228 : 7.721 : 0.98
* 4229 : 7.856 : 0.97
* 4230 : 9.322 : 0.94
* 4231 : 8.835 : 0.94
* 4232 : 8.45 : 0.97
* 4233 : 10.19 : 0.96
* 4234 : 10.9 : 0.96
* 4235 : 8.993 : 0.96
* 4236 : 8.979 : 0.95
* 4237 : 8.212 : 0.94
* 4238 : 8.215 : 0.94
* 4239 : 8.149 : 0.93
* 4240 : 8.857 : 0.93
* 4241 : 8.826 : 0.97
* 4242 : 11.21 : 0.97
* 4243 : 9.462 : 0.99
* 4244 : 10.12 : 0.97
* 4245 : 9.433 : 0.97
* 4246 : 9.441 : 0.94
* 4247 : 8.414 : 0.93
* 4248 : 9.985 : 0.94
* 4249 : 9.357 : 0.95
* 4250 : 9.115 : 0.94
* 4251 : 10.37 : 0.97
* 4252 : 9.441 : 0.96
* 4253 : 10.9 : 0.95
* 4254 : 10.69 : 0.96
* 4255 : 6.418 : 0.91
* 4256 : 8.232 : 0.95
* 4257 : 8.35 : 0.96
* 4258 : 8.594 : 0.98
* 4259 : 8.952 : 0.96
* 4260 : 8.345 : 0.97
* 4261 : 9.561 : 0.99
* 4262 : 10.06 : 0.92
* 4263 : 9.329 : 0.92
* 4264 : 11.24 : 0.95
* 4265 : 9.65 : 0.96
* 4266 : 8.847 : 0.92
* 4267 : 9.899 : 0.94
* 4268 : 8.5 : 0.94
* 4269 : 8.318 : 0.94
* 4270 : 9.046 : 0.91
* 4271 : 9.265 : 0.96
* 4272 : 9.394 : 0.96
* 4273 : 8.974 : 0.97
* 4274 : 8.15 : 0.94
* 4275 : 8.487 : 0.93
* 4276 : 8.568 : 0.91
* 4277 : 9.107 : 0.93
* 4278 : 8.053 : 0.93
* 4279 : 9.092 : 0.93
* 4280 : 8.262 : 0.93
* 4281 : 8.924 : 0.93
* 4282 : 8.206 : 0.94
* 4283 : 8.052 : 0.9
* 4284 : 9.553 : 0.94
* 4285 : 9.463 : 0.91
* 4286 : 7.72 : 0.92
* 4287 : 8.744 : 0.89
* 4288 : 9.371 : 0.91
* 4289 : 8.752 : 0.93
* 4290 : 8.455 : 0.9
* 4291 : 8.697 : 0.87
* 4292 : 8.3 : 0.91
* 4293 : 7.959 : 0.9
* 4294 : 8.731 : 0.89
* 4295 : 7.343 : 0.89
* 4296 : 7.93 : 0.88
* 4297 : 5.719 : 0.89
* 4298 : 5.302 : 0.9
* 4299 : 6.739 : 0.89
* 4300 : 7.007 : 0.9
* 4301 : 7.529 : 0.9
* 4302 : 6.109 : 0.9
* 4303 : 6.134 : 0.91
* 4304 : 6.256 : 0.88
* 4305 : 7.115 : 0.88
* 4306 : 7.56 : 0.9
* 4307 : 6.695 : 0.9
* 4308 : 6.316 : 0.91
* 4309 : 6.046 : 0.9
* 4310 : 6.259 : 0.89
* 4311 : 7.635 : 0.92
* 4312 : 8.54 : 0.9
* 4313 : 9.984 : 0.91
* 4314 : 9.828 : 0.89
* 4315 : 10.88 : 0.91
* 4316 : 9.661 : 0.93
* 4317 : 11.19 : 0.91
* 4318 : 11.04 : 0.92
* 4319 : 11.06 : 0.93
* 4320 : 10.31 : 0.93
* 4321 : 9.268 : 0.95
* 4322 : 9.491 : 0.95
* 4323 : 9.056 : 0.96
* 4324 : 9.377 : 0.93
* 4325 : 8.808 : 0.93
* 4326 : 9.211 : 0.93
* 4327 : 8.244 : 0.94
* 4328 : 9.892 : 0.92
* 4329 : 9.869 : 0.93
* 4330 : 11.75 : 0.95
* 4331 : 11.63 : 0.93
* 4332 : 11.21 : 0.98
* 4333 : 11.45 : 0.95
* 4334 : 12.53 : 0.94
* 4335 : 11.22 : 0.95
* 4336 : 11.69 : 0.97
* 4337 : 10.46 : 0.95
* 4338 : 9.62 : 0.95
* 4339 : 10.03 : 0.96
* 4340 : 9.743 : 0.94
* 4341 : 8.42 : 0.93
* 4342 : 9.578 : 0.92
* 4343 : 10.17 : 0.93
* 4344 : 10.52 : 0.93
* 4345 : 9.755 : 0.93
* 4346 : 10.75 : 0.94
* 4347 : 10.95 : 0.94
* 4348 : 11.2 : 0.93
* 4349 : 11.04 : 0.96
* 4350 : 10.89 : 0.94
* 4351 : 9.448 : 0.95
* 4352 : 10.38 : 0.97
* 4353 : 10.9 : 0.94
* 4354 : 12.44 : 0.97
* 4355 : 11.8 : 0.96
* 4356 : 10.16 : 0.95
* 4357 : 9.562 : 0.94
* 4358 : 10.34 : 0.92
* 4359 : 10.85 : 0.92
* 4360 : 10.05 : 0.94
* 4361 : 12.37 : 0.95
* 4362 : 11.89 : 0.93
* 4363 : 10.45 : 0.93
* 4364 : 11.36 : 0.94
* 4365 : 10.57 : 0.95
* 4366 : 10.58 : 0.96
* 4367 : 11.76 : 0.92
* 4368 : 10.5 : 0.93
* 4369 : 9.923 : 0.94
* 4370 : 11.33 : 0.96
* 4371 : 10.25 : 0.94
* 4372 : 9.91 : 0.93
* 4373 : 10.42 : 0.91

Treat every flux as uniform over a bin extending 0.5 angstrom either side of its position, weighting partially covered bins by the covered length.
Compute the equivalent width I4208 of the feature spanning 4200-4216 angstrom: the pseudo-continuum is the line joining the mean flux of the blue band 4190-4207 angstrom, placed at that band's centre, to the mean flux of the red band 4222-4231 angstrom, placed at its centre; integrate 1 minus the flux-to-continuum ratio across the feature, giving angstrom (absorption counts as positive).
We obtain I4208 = -1.2 angstrom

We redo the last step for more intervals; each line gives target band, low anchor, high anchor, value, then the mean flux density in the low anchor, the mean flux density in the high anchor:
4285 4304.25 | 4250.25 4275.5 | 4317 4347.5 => 4.1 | 9.16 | 10.3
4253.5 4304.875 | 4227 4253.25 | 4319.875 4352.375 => 6.6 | 9.23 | 10.2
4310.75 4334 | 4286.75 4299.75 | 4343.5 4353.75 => -1.9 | 7.82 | 10.6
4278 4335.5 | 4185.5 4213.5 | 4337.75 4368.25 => 7.6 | 8.72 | 10.6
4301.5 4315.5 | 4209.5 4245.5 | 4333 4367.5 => 3.6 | 8.91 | 10.7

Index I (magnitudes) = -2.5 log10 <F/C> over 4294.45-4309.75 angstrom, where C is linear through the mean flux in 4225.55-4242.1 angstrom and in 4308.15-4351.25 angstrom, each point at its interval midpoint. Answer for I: 0.404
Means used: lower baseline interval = 8.87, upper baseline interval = 9.97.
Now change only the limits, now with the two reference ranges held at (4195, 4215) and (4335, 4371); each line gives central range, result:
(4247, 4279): 0.05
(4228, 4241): 0.05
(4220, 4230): 0.05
